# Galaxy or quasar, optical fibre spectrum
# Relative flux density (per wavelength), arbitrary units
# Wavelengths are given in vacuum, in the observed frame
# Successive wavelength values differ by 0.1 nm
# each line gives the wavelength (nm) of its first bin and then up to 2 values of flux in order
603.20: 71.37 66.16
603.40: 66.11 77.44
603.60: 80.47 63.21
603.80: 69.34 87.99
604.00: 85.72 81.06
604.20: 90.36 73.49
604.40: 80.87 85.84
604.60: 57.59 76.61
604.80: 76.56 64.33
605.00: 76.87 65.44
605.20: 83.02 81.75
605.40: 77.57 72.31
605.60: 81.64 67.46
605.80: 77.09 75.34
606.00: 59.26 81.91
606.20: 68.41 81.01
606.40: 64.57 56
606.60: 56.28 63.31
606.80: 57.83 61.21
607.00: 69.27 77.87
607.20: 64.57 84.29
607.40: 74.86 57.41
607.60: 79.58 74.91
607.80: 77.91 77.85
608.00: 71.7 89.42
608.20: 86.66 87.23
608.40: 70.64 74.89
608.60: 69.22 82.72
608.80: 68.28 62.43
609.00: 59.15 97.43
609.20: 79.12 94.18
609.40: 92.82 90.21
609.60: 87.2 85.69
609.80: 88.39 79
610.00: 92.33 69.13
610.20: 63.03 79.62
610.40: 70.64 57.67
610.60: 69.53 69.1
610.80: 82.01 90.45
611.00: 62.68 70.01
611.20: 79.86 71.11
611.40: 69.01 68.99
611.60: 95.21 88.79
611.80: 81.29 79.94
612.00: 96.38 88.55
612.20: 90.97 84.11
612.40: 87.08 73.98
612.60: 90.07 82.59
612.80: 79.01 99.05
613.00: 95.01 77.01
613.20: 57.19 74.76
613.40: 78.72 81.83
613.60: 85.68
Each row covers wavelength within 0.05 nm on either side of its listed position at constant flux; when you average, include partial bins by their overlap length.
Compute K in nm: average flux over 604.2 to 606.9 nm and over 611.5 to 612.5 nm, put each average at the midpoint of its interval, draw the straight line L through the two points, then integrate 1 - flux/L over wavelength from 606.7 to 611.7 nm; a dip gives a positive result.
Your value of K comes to 0.24 nm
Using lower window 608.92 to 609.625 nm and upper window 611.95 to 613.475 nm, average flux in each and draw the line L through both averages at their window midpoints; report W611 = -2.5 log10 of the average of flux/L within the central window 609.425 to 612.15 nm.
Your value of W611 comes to 0.071 mag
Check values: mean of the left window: 84.7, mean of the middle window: 78.9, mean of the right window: 83.6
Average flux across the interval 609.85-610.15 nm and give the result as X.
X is 80.2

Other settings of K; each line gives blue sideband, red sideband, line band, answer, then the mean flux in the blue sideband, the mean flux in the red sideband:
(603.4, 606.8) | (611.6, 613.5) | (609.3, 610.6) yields 0.01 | 73.6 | 83.8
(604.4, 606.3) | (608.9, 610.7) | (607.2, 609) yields 0.05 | 74.2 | 78.9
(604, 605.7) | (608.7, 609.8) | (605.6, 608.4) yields 0.25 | 76.6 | 82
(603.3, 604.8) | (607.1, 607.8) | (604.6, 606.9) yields 0.13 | 76.5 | 73.4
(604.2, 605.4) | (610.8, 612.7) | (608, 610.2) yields -0.04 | 75.5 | 81.6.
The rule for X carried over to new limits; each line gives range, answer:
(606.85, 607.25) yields 68.2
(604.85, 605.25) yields 72.4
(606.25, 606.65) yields 64.5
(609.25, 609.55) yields 92.4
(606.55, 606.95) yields 59.7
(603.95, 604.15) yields 83.4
